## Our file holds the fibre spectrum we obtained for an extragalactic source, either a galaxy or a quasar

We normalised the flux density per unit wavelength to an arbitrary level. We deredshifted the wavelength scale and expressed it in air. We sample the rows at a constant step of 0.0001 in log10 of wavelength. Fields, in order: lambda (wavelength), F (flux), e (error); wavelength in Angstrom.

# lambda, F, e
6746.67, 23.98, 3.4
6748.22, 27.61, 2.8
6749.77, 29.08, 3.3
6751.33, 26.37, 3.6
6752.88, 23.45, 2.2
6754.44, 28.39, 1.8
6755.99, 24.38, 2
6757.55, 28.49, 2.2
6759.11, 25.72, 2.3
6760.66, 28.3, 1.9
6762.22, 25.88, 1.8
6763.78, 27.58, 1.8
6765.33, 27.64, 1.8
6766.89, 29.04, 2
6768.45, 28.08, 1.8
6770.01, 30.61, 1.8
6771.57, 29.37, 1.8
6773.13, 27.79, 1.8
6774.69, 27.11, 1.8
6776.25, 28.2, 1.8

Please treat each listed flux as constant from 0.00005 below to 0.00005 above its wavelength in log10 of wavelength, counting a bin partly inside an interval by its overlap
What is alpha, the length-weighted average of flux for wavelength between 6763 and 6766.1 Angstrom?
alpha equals 27.7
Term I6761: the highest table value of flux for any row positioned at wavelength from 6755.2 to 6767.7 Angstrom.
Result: 29.04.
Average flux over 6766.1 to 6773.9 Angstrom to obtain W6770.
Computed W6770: 29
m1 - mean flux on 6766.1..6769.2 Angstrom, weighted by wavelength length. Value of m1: 28.5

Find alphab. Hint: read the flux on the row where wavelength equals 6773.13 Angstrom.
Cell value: 27.79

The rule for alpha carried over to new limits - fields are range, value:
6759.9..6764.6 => 27.3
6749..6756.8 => 26.3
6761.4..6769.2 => 27.6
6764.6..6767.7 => 28.3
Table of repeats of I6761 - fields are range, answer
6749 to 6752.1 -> 29.08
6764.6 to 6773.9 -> 30.61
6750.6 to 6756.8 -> 28.39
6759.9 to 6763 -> 28.3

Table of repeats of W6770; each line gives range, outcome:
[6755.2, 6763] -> 26.6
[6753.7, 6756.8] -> 26.4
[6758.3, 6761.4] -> 27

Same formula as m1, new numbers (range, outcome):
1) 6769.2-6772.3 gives 30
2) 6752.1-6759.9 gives 26.1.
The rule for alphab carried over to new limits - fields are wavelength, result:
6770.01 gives 30.61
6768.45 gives 28.08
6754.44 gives 28.39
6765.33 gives 27.64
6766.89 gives 29.04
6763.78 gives 27.58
